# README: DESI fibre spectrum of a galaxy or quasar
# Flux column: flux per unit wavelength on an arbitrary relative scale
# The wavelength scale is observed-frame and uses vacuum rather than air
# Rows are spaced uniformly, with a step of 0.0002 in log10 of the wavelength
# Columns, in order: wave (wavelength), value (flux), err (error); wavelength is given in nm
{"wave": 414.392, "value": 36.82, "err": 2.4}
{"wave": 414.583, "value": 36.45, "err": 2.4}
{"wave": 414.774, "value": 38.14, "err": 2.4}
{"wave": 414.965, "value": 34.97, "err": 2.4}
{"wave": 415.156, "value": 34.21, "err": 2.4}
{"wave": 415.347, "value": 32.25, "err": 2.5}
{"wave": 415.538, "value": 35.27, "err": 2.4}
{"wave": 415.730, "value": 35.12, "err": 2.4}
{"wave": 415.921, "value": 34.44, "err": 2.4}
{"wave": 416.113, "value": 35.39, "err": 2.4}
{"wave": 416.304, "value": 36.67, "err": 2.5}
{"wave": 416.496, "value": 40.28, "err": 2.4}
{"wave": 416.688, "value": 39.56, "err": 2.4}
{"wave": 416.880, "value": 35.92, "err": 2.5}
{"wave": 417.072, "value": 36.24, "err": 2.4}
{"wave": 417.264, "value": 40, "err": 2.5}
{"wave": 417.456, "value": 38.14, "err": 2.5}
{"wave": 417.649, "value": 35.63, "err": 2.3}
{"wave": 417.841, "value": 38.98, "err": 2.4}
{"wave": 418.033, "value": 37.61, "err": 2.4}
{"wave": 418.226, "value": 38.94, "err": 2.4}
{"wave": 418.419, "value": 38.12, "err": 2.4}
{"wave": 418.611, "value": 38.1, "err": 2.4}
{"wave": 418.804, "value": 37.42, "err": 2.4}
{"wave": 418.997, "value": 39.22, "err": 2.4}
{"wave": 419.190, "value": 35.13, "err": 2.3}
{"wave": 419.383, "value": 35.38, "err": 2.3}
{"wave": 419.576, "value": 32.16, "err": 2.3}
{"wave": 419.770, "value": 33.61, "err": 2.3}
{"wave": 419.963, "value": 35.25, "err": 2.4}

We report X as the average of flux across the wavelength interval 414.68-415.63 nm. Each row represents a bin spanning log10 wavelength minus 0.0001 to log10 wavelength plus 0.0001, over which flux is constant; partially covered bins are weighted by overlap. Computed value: 35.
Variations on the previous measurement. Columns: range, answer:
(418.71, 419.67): 35.9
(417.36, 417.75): 36.9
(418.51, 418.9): 37.8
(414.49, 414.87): 37.3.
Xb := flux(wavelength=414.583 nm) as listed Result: 36.45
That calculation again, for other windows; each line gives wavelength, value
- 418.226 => 38.94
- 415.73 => 35.12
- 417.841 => 38.98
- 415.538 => 35.27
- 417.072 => 36.24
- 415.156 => 34.21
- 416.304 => 36.67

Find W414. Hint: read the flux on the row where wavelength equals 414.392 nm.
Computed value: 36.82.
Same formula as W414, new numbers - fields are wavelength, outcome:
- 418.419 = 38.12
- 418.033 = 37.61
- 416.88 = 35.92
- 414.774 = 38.14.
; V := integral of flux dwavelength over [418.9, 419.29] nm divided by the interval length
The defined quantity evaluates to 37.2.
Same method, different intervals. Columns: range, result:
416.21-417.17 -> 37.7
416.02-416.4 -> 36.1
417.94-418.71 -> 38.2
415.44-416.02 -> 34.9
